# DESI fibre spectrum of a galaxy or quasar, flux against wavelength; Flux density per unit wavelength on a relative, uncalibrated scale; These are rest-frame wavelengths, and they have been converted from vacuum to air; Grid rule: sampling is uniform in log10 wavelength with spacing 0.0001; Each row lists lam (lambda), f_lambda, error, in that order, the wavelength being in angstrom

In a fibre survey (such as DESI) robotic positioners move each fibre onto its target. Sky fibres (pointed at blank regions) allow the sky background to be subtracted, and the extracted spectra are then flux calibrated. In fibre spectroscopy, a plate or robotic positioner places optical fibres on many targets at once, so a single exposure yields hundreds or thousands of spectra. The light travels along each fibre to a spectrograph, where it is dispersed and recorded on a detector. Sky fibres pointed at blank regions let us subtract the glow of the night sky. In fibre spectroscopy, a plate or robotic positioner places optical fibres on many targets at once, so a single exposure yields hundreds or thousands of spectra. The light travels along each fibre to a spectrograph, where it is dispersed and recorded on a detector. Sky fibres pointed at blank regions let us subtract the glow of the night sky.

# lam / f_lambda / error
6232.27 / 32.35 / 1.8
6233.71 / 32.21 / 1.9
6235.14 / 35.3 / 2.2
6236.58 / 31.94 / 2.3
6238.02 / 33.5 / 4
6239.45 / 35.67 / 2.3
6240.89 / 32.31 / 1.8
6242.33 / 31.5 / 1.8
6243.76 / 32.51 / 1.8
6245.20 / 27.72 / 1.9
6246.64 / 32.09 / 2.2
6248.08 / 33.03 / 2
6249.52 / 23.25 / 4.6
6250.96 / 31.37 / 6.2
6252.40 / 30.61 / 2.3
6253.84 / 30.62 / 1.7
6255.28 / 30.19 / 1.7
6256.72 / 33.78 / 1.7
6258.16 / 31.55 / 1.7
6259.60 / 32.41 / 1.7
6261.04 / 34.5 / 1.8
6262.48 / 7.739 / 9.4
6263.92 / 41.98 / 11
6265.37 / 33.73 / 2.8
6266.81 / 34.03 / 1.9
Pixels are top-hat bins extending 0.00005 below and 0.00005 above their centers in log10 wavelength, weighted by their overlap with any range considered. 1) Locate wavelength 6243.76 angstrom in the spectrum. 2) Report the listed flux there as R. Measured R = 32.51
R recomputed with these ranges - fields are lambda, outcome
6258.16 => 31.55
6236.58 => 31.94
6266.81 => 34.03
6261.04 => 34.5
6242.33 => 31.5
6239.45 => 35.67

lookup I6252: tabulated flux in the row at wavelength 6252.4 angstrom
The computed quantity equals 30.61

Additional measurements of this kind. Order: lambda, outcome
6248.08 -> 33.03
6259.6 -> 32.41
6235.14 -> 35.3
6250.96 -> 31.37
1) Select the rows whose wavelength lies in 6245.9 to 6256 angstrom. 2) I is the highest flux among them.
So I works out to 33.03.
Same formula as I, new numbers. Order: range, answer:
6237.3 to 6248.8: 35.67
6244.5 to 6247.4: 32.09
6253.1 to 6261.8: 34.5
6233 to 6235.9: 35.3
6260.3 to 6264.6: 41.98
